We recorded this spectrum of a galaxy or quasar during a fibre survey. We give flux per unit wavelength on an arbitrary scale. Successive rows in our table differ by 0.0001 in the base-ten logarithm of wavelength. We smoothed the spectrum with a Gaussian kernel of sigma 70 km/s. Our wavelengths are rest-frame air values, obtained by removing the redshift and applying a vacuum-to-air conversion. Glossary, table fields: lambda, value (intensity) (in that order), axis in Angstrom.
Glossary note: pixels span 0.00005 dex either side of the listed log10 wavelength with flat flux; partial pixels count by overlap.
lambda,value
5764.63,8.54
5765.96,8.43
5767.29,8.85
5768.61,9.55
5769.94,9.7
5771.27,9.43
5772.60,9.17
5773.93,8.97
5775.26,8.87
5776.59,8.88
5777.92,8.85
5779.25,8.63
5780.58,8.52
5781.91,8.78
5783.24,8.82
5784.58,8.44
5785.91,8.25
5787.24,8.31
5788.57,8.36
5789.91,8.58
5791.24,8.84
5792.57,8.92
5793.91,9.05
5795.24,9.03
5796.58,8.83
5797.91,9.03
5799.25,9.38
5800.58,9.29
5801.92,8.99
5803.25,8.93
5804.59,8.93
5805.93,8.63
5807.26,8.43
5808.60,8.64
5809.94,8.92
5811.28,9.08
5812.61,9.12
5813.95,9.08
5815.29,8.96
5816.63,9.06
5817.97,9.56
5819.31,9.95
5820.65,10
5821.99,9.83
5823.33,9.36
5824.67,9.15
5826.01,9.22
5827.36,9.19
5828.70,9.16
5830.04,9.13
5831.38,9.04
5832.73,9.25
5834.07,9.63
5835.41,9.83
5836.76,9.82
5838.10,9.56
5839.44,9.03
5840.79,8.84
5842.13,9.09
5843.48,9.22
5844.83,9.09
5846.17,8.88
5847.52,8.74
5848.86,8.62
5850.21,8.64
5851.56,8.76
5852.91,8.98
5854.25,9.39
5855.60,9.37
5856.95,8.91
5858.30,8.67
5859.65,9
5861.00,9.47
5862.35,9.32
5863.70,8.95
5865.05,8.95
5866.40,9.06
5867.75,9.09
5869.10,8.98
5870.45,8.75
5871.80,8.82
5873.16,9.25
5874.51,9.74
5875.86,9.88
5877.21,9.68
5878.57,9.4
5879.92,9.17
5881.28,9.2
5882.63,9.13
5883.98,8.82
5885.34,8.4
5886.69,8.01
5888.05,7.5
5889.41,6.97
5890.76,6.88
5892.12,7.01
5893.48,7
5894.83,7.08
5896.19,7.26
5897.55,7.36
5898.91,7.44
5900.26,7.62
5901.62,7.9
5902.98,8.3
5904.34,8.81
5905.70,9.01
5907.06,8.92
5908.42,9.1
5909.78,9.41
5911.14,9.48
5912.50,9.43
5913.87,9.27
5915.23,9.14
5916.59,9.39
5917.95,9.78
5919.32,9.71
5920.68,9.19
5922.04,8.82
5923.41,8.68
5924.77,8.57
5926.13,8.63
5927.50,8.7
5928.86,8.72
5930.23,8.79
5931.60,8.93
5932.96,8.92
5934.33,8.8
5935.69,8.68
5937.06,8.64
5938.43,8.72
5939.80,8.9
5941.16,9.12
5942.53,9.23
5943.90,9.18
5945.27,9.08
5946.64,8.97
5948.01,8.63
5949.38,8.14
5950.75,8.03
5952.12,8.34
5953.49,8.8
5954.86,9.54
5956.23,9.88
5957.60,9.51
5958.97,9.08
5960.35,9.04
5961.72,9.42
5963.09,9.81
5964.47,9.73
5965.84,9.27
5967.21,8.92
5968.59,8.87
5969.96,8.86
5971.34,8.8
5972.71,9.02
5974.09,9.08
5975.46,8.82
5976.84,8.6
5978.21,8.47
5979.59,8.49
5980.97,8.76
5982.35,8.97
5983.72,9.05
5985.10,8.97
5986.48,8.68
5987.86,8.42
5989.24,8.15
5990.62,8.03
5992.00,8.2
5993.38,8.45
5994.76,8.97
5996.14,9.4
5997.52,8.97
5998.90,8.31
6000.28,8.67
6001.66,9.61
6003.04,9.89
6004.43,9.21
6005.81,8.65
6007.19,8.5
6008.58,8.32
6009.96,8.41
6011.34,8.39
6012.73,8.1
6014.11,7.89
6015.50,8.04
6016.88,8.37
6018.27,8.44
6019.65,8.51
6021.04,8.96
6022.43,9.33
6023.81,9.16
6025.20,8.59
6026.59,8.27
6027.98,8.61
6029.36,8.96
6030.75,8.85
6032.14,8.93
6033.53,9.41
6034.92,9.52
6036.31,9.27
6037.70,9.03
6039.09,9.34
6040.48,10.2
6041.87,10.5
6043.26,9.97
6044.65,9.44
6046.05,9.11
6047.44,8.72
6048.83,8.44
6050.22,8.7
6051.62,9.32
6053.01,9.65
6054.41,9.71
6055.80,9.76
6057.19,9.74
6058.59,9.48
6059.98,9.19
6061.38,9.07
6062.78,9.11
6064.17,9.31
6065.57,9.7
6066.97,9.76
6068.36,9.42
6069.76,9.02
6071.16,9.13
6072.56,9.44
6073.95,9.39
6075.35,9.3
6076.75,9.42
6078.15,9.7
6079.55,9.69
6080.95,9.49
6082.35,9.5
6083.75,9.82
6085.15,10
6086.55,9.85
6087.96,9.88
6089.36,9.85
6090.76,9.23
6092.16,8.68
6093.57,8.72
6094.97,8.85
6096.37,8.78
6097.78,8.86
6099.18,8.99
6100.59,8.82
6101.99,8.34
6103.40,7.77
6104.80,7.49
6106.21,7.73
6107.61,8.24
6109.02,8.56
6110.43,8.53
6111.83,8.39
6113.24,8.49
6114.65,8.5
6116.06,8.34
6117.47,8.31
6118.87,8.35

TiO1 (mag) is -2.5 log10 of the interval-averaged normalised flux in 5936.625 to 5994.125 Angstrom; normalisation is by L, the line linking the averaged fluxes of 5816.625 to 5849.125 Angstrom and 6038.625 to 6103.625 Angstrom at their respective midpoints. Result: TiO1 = 0.053 mag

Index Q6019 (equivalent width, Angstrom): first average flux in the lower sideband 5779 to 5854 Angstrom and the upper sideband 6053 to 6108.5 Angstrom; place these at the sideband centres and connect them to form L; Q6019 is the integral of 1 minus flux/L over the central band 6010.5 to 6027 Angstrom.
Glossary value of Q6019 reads 1.2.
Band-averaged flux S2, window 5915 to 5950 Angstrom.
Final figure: 8.92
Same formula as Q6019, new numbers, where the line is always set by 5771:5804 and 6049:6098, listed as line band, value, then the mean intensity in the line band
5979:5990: 0.63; 8.68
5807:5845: -1.49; 9.26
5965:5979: 0.47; 8.88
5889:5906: 2.78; 7.57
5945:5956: 0.51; 8.73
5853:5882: -0.64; 9.19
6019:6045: 0.28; 9.2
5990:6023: 2.15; 8.65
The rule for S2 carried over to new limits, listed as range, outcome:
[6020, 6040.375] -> 9.04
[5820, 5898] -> 8.87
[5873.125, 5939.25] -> 8.63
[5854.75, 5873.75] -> 9.04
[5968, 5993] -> 8.68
